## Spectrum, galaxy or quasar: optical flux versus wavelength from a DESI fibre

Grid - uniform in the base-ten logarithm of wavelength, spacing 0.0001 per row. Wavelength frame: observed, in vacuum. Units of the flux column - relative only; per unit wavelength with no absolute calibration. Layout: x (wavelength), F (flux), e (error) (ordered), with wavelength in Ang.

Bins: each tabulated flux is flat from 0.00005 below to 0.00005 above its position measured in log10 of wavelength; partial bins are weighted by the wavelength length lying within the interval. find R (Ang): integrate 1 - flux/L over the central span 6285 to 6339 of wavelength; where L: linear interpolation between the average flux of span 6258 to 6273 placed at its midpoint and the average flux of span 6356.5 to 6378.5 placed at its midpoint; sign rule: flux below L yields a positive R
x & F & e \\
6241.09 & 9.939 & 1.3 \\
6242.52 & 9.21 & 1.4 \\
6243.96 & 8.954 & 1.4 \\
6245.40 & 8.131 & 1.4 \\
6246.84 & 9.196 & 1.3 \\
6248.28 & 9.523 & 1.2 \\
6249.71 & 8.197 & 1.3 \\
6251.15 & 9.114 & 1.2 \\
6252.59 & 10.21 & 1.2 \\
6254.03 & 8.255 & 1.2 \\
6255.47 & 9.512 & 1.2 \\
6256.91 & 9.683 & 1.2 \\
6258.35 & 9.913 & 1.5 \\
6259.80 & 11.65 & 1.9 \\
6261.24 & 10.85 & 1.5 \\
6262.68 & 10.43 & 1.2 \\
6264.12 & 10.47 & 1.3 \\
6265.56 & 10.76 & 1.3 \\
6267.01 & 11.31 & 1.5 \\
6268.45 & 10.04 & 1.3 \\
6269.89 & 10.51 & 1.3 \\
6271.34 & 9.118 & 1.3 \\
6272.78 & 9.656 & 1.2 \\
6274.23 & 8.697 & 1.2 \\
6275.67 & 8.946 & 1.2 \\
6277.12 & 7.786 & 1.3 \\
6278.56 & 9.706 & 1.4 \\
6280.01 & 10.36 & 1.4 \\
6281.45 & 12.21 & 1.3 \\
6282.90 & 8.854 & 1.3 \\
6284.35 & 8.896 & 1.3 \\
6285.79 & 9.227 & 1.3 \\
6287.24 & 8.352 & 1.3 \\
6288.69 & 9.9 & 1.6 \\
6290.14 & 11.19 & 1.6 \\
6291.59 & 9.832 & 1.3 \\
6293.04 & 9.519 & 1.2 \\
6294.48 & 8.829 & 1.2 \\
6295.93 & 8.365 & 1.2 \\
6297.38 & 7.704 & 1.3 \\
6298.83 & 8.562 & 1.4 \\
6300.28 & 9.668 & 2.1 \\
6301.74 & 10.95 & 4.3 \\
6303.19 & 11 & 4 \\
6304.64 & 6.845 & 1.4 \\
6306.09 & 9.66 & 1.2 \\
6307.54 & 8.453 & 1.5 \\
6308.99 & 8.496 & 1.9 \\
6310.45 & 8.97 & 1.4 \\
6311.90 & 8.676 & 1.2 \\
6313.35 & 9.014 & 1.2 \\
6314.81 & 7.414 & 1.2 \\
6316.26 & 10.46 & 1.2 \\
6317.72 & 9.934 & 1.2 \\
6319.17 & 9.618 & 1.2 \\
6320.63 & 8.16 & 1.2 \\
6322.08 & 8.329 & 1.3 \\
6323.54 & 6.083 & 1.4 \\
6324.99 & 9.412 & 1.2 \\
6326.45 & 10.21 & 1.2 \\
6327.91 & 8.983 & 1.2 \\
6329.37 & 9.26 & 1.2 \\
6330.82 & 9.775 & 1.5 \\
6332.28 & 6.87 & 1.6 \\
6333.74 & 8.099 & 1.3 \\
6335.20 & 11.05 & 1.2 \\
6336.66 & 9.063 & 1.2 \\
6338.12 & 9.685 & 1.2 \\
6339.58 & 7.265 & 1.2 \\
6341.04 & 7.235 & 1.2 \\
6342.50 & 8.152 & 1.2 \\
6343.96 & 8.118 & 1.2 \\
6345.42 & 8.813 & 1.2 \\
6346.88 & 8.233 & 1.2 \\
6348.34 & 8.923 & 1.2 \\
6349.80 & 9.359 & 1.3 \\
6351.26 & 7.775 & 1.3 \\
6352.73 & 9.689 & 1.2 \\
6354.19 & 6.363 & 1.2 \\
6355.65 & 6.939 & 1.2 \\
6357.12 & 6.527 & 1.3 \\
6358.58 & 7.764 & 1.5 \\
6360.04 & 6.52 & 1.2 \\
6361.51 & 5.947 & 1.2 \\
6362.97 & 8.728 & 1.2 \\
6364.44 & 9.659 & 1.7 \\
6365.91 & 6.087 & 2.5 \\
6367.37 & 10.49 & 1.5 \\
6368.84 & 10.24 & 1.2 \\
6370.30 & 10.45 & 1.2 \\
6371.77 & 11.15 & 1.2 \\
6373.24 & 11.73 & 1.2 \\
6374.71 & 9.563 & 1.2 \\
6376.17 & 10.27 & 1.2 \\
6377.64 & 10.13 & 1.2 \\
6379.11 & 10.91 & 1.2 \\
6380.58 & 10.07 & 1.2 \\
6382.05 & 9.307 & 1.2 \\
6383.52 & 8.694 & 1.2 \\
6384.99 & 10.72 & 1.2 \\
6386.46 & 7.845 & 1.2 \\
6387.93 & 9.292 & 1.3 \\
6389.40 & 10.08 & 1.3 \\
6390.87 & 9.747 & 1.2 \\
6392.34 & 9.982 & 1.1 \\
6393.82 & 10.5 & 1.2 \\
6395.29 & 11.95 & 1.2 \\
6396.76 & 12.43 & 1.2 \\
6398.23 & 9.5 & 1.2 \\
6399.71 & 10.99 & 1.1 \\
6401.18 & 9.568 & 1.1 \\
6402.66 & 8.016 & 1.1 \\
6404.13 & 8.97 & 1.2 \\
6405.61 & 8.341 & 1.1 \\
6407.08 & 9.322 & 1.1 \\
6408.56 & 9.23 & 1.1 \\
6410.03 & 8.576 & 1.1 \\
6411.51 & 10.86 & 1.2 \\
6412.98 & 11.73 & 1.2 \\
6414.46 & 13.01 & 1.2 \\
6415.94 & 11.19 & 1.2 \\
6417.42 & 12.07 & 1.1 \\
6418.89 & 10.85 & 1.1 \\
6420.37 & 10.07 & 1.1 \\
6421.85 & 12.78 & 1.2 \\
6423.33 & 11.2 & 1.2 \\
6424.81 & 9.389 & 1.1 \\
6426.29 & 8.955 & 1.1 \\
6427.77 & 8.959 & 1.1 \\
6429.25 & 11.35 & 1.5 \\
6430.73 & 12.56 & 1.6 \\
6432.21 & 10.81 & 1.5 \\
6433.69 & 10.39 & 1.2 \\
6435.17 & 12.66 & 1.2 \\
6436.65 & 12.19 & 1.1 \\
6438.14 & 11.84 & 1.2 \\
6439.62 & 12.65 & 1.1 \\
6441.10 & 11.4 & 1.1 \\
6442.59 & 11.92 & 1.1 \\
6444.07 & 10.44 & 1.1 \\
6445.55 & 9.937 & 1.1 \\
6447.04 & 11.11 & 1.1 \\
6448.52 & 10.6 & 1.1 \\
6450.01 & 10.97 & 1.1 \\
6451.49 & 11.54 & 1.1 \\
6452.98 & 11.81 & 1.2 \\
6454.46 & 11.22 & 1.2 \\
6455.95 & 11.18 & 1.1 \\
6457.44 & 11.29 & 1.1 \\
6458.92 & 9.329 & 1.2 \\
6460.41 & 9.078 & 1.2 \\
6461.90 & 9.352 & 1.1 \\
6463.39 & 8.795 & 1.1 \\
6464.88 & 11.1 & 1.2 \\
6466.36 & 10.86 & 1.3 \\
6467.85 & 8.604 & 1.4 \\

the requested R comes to 4.12 Ang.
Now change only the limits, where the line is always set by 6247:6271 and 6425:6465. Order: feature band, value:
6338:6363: 6.21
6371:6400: 0.93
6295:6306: 1.23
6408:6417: -0.12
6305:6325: 3.01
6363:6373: 0.74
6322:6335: 2.07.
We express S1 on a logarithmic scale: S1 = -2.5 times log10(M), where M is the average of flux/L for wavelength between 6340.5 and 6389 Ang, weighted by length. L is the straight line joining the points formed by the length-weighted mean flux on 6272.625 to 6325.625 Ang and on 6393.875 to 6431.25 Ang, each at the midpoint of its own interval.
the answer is 0.12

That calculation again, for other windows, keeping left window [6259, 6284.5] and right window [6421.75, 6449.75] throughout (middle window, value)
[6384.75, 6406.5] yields 0.10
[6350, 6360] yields 0.37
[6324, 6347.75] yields 0.19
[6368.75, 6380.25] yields 0.01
